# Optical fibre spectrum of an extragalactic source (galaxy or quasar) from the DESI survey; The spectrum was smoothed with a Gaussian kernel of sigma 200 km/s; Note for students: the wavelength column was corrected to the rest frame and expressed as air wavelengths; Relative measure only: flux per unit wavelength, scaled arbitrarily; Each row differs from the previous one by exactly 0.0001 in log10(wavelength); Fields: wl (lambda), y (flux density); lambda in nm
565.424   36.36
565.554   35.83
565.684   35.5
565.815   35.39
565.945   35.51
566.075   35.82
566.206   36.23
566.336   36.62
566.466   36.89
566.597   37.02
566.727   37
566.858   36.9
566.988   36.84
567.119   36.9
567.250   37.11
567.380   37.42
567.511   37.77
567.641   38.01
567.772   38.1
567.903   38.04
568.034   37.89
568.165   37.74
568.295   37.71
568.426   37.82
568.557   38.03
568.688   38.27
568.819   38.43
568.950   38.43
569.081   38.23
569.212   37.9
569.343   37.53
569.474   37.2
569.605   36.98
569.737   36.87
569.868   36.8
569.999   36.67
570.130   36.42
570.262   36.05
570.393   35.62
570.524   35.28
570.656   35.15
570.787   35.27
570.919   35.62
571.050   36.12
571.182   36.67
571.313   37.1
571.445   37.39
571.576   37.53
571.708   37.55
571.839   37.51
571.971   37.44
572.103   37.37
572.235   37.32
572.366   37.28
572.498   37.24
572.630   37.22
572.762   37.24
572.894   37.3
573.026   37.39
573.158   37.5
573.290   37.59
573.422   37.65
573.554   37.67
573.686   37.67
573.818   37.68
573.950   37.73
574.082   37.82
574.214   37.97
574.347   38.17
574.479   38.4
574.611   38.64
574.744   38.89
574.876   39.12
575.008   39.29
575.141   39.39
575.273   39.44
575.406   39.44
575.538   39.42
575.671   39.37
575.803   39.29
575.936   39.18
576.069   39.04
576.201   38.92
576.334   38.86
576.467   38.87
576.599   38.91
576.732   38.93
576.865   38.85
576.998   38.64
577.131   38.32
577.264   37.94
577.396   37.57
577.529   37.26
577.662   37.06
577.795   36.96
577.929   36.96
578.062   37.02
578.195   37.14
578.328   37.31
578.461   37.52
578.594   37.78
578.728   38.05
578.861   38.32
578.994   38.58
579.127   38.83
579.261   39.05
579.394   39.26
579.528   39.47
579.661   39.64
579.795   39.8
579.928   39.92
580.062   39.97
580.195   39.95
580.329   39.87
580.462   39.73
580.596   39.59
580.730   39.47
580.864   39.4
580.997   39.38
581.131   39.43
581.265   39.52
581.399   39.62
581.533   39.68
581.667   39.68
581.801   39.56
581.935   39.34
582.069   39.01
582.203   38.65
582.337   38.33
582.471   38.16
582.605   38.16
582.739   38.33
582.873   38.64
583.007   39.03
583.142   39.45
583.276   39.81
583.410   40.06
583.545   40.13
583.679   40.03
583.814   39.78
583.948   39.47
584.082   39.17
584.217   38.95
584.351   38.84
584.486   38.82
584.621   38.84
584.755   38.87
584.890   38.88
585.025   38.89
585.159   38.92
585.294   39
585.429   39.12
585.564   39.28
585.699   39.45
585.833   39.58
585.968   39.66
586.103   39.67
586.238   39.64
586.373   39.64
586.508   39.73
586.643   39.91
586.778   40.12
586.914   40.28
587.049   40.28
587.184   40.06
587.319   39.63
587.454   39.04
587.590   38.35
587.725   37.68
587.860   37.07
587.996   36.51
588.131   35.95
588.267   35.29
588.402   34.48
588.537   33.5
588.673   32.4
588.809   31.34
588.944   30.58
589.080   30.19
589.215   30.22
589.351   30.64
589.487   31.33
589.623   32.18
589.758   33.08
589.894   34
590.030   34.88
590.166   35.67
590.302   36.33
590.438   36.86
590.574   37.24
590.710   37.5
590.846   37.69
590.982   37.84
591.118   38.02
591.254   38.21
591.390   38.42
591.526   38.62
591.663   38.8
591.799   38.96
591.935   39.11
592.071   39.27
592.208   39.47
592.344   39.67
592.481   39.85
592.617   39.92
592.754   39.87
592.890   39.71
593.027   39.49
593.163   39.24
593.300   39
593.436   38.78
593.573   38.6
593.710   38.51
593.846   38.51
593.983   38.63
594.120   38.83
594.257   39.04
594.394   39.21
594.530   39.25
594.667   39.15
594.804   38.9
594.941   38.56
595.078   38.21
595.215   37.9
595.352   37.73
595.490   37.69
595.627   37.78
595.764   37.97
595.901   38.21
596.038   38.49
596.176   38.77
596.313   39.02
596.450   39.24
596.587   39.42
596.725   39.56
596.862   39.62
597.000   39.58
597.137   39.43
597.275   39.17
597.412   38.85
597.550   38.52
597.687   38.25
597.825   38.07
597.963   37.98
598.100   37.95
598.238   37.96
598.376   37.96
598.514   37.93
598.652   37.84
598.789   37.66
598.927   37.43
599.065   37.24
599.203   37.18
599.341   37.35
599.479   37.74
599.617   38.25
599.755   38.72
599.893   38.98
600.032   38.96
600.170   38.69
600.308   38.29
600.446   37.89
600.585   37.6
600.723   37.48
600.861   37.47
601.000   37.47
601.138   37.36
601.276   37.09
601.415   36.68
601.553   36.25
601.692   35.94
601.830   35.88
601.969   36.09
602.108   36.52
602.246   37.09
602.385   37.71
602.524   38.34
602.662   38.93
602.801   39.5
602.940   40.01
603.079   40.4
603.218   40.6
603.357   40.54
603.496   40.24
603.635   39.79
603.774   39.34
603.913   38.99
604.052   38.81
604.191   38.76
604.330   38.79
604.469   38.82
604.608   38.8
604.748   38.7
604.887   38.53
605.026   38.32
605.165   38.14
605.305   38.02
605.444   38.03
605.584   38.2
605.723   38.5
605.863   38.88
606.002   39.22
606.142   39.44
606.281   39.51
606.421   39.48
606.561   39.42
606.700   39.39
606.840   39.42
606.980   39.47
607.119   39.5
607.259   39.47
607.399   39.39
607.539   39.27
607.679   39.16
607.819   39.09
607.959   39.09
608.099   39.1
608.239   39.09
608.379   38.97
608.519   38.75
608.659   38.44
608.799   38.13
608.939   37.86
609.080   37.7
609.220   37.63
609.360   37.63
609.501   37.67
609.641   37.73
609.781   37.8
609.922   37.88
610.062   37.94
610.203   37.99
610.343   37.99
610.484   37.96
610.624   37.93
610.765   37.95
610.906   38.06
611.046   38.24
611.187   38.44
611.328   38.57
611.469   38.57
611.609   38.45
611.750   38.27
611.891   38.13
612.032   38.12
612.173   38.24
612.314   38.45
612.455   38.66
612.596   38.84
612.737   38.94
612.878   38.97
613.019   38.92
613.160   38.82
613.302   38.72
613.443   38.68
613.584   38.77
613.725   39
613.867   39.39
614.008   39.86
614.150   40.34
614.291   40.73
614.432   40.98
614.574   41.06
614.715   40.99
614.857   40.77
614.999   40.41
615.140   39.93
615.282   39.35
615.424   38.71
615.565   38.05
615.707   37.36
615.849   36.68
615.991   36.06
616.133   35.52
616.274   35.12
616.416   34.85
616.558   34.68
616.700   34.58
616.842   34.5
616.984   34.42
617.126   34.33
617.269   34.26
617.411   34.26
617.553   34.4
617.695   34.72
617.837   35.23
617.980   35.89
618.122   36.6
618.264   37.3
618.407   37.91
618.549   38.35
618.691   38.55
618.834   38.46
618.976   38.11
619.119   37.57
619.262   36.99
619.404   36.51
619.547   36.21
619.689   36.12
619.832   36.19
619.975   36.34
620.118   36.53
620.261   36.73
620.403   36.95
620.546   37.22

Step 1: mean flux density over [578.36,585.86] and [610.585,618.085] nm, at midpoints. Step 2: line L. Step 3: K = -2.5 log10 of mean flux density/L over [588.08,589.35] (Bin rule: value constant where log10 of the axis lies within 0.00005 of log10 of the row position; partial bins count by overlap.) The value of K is 0.19 mag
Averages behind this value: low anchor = 39.2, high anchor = 37.8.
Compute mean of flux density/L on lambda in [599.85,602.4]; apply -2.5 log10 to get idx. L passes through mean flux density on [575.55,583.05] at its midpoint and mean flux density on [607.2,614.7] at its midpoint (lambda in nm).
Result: 0.04 mag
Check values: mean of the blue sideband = 38.8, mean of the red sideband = 38.7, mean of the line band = 37.3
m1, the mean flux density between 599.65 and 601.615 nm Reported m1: 37.8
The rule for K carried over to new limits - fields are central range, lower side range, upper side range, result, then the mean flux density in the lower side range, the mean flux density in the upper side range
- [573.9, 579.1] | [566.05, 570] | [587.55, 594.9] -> -0.033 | 37.4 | 36.9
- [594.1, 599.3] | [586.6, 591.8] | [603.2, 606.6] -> -0.028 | 36.1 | 39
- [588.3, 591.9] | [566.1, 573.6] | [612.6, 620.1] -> 0.069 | 37.2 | 37.5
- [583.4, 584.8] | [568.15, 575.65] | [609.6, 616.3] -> -0.041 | 37.5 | 38.6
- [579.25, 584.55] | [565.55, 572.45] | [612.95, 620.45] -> -0.064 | 37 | 37.4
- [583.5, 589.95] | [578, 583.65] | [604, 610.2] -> 0.049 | 39.1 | 38.7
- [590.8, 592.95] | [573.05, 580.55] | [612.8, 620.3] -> -0.024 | 38.5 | 37.4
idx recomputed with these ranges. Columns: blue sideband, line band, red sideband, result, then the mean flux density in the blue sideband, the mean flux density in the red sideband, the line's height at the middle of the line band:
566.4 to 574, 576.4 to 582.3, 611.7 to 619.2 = -0.04 mag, 37.2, 37.7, 37.3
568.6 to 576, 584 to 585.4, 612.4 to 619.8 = -0.04 mag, 37.6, 37.6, 37.6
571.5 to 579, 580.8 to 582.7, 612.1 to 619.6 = -0.03 mag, 38.1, 37.6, 38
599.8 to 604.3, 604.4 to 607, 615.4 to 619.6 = -0.03 mag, 38.2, 36.2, 37.8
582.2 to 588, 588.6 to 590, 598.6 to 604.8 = 0.22 mag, 39.2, 38.2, 38.9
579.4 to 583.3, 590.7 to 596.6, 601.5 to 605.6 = 0.00 mag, 39.3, 38.5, 38.9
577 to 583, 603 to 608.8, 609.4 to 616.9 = -0.02 mag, 38.7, 38.3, 38.4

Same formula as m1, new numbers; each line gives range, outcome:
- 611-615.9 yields 39.1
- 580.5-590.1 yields 37.8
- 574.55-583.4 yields 38.9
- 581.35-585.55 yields 39.1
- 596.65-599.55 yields 38.2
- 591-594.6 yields 39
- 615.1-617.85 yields 35.8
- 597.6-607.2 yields 38.4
